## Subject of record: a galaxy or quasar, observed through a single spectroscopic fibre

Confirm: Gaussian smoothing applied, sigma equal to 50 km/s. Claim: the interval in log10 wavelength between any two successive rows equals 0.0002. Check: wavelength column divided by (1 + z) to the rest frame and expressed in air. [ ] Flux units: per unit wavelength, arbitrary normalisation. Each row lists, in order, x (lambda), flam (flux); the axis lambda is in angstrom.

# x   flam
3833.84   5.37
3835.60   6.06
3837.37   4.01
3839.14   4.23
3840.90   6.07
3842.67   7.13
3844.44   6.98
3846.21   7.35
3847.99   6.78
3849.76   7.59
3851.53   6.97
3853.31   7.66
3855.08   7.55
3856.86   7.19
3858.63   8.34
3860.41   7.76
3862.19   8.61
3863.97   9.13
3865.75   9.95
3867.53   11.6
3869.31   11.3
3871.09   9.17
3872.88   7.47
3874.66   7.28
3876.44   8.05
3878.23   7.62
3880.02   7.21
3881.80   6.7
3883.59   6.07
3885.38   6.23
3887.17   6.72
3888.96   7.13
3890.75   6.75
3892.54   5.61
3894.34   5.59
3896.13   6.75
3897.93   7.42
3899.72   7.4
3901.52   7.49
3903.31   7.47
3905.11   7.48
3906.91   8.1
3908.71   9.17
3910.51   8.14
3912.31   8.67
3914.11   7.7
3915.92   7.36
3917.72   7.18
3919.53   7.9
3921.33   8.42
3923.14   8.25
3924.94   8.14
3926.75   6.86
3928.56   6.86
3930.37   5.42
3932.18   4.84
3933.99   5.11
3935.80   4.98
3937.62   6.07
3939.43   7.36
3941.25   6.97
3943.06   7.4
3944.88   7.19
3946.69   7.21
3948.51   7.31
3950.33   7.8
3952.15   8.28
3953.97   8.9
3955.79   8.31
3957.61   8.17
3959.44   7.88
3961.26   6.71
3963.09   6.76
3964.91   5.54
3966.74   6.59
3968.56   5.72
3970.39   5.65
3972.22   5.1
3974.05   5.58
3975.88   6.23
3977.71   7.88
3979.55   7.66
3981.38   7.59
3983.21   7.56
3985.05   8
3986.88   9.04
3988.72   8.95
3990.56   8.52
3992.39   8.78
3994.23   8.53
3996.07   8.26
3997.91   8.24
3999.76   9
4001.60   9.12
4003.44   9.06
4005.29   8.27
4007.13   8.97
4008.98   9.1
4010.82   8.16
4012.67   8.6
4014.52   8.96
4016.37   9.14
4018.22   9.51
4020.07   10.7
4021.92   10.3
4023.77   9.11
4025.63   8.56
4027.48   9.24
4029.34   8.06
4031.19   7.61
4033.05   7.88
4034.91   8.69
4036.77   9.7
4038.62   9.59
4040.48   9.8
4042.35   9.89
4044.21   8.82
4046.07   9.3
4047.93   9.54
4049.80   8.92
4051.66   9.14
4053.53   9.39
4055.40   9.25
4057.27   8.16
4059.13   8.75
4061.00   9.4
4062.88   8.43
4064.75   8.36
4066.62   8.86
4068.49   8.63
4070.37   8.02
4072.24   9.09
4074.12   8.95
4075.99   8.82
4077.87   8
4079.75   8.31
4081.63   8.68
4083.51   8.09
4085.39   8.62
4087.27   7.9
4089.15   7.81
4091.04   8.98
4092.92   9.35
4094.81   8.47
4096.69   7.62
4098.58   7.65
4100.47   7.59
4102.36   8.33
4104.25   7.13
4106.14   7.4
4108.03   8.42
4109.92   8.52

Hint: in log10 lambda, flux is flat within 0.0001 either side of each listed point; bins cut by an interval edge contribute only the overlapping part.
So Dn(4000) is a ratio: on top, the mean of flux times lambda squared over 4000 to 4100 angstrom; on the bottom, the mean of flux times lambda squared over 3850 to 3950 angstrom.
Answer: 1.27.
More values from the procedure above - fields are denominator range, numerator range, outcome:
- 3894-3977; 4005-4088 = 1.33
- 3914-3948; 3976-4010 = 1.26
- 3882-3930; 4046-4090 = 1.29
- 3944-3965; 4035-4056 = 1.29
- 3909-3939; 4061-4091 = 1.30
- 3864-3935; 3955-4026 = 1.12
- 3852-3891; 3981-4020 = 1.16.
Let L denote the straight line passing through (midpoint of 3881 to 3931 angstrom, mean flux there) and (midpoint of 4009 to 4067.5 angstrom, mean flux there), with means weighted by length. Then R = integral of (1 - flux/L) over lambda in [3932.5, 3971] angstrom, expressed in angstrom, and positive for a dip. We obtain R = 4.6 angstrom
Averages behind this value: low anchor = 7.26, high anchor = 9.03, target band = 6.93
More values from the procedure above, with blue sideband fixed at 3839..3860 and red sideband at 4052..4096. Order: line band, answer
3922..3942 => 3.1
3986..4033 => -3.8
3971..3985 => 2.0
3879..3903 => 2.2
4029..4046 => -1.1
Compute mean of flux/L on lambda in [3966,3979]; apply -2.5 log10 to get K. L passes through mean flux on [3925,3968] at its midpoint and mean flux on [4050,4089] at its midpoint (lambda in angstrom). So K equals 0.184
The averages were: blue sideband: 6.91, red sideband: 8.63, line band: 6.14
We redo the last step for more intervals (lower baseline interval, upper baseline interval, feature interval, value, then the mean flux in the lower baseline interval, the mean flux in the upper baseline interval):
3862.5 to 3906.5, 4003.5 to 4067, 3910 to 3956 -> 0.12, 7.66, 9.01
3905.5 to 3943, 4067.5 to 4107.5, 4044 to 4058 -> -0.14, 7.18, 8.26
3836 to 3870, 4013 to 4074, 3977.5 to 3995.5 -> 0.04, 7.65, 9.02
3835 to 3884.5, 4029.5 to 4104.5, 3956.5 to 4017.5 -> 0.06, 7.58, 8.64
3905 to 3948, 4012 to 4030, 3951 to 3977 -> 0.17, 7.19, 9.24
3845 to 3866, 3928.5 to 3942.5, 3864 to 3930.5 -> -0.13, 7.83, 5.93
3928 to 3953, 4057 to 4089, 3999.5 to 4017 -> -0.16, 6.62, 8.53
